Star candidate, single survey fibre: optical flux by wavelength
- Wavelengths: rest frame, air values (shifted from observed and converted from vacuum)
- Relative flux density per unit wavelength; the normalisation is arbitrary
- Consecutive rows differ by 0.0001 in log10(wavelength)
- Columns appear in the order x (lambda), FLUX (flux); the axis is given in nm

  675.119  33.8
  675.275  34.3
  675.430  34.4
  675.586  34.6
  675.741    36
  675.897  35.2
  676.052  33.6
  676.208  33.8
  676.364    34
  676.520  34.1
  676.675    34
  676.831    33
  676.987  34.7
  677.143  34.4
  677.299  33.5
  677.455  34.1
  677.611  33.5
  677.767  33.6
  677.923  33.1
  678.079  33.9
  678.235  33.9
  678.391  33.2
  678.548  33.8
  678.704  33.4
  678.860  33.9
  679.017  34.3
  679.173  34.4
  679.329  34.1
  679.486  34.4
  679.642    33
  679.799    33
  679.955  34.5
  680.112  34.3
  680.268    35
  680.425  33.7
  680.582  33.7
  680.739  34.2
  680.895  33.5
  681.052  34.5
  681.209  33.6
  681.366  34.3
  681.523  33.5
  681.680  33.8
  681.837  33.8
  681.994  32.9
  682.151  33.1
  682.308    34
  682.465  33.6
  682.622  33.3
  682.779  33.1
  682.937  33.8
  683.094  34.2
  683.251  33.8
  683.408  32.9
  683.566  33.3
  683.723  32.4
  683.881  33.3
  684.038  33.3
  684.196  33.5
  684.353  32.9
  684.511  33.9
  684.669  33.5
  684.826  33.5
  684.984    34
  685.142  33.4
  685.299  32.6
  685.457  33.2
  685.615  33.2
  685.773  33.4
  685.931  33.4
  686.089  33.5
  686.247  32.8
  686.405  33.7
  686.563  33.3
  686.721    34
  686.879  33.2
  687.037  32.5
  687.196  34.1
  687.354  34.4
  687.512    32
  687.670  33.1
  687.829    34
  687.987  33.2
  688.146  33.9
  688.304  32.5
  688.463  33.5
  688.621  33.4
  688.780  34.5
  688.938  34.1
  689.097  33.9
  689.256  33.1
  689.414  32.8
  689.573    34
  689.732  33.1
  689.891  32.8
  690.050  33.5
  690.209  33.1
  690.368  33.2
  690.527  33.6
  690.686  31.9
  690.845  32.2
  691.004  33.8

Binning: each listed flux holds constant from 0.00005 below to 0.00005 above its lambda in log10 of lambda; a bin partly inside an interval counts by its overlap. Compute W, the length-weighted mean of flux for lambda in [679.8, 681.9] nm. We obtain 34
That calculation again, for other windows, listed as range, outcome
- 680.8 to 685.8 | 33.5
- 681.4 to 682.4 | 33.6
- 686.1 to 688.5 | 33.3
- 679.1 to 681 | 34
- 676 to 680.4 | 33.9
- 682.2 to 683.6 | 33.6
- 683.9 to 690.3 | 33.4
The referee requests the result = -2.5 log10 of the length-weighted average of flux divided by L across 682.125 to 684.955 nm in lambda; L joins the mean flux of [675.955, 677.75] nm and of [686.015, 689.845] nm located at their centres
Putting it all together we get 0.01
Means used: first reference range 33.9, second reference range 33.4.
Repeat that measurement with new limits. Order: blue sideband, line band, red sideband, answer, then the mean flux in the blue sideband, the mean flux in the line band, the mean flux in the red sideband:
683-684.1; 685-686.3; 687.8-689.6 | 0.006 mag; 33.3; 33.2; 33.6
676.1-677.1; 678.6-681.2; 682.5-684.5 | -0.011 mag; 33.9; 34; 33.3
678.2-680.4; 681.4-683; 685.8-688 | 0.007 mag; 33.9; 33.5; 33.4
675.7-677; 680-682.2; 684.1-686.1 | -0.004 mag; 34.2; 33.9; 33.4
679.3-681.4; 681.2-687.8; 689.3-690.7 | 0.007 mag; 34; 33.4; 33.2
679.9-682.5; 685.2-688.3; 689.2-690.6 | 0.005 mag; 33.9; 33.3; 33.2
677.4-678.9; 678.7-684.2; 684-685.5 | -0.006 mag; 33.6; 33.7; 33.4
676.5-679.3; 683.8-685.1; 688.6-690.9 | 0.002 mag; 33.8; 33.5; 33.3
